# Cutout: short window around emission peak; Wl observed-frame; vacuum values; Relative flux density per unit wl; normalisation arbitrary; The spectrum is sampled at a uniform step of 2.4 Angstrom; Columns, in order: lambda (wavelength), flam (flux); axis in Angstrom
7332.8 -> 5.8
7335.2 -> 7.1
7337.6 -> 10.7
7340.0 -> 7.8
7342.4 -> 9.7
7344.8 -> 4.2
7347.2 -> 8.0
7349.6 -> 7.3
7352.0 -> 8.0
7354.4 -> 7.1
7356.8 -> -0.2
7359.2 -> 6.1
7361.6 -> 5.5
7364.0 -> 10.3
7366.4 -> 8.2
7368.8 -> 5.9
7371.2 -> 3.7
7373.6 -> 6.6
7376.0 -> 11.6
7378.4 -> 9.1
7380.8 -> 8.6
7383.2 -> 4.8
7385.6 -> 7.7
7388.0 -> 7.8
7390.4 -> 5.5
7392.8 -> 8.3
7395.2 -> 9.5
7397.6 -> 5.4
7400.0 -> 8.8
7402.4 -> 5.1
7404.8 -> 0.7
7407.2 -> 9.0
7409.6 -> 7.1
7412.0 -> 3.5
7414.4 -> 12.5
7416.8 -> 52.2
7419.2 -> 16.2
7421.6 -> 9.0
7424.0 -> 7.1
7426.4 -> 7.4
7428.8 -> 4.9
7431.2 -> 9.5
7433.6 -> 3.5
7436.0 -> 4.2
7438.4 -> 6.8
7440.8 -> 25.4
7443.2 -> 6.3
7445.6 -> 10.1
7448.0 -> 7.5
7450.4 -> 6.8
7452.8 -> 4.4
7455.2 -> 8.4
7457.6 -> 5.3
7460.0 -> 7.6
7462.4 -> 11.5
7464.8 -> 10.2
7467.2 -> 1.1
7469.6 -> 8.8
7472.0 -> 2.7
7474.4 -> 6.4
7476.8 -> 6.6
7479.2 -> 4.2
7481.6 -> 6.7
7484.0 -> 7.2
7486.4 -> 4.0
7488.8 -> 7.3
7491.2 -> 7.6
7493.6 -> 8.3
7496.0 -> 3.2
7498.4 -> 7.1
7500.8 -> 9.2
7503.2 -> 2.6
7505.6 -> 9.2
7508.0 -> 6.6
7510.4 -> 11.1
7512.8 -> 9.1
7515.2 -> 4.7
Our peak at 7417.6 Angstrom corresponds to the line Halpha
